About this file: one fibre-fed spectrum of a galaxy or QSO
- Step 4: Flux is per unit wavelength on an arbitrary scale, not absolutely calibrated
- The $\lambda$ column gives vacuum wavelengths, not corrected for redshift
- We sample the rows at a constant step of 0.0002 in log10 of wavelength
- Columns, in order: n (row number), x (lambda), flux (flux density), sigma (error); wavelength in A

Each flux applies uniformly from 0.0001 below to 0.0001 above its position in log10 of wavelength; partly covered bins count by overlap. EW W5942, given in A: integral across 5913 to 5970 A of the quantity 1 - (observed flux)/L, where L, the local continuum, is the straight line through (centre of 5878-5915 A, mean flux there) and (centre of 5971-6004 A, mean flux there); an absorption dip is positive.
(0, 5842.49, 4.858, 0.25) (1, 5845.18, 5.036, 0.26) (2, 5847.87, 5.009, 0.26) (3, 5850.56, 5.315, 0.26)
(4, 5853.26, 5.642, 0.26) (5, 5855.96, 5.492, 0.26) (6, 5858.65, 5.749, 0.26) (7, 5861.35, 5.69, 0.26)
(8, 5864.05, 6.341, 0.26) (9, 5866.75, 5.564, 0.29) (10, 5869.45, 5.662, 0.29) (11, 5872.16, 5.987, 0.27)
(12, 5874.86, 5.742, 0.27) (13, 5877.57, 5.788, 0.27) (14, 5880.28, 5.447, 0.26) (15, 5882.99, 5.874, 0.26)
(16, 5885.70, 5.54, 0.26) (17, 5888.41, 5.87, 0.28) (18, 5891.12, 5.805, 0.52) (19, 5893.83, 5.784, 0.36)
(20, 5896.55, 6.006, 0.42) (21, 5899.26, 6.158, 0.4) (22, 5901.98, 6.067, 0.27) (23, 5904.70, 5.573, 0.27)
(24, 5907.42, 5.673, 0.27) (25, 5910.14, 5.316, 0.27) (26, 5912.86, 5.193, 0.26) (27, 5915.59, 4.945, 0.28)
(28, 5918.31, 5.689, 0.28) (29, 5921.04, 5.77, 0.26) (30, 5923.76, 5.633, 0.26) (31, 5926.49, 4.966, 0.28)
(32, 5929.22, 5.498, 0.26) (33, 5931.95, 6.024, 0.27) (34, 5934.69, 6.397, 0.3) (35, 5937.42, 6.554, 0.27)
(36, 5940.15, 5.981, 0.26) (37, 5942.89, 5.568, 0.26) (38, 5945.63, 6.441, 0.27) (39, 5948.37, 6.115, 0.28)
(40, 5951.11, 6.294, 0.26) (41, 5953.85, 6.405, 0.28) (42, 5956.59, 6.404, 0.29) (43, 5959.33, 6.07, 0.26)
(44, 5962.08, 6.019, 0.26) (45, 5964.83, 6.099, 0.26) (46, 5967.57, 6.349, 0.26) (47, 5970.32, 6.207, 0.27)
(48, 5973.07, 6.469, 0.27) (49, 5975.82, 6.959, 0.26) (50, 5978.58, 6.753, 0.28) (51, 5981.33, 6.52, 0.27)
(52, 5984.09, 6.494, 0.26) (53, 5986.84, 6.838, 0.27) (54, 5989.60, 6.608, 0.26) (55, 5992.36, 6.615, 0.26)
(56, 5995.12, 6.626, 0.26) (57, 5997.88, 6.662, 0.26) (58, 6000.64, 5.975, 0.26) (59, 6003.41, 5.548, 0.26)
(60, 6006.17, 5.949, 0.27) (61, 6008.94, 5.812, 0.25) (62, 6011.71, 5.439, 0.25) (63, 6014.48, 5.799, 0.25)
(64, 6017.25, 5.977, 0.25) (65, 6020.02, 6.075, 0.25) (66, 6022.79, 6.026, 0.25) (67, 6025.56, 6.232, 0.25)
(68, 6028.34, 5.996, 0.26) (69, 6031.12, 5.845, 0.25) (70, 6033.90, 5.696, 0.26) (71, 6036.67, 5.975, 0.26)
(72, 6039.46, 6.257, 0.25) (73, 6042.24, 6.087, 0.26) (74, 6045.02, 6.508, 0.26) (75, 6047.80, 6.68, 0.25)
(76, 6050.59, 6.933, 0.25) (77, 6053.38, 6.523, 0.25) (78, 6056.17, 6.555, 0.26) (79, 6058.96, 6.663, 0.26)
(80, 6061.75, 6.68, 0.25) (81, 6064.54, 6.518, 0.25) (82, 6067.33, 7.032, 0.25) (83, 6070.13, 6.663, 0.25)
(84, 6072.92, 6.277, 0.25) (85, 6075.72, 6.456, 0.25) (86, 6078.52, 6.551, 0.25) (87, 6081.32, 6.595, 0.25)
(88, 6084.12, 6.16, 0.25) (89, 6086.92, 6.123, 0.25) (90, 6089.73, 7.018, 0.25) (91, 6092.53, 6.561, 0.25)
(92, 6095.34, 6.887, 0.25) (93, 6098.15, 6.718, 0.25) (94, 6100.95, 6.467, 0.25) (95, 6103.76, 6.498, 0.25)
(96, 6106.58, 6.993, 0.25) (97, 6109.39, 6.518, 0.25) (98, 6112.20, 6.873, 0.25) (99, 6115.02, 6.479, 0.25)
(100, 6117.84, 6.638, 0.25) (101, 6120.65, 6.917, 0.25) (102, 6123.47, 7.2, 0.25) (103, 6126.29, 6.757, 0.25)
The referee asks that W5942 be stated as 1.5 A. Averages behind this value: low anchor 5.7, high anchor 6.52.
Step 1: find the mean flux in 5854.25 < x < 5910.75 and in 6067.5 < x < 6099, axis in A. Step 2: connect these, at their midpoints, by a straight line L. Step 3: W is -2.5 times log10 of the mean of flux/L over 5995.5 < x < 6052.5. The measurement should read 0.042 mag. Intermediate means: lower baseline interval 5.77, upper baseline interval 6.56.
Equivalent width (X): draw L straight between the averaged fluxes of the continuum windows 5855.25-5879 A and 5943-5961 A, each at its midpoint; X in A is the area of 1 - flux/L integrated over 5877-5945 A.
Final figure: 3.2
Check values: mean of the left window 5.79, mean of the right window 6.23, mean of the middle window 5.73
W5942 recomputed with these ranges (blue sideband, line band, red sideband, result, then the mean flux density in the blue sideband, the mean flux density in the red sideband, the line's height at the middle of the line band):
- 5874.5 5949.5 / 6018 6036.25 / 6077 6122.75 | 0.9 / 5.76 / 6.63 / 6.3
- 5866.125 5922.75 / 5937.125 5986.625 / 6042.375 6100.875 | -2.4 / 5.69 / 6.59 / 6.03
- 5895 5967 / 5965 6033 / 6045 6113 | -0.2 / 5.88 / 6.62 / 6.22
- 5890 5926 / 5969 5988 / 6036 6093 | -1.8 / 5.65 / 6.52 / 6.04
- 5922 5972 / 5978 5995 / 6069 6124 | -1.2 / 6.06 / 6.62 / 6.21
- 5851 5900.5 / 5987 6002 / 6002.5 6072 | -1.0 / 5.78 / 6.23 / 6.11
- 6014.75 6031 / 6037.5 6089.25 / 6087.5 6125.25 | -1.2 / 6.03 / 6.74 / 6.37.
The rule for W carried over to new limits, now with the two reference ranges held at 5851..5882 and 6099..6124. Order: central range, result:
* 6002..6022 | 0.09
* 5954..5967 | -0.01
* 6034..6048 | 0.04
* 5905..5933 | 0.09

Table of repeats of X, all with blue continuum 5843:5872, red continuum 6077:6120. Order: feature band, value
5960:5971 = -0.25 A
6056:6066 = -0.26 A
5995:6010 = 0.32 A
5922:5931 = 0.67 A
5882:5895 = -0.20 A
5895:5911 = -0.18 A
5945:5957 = -0.72 A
